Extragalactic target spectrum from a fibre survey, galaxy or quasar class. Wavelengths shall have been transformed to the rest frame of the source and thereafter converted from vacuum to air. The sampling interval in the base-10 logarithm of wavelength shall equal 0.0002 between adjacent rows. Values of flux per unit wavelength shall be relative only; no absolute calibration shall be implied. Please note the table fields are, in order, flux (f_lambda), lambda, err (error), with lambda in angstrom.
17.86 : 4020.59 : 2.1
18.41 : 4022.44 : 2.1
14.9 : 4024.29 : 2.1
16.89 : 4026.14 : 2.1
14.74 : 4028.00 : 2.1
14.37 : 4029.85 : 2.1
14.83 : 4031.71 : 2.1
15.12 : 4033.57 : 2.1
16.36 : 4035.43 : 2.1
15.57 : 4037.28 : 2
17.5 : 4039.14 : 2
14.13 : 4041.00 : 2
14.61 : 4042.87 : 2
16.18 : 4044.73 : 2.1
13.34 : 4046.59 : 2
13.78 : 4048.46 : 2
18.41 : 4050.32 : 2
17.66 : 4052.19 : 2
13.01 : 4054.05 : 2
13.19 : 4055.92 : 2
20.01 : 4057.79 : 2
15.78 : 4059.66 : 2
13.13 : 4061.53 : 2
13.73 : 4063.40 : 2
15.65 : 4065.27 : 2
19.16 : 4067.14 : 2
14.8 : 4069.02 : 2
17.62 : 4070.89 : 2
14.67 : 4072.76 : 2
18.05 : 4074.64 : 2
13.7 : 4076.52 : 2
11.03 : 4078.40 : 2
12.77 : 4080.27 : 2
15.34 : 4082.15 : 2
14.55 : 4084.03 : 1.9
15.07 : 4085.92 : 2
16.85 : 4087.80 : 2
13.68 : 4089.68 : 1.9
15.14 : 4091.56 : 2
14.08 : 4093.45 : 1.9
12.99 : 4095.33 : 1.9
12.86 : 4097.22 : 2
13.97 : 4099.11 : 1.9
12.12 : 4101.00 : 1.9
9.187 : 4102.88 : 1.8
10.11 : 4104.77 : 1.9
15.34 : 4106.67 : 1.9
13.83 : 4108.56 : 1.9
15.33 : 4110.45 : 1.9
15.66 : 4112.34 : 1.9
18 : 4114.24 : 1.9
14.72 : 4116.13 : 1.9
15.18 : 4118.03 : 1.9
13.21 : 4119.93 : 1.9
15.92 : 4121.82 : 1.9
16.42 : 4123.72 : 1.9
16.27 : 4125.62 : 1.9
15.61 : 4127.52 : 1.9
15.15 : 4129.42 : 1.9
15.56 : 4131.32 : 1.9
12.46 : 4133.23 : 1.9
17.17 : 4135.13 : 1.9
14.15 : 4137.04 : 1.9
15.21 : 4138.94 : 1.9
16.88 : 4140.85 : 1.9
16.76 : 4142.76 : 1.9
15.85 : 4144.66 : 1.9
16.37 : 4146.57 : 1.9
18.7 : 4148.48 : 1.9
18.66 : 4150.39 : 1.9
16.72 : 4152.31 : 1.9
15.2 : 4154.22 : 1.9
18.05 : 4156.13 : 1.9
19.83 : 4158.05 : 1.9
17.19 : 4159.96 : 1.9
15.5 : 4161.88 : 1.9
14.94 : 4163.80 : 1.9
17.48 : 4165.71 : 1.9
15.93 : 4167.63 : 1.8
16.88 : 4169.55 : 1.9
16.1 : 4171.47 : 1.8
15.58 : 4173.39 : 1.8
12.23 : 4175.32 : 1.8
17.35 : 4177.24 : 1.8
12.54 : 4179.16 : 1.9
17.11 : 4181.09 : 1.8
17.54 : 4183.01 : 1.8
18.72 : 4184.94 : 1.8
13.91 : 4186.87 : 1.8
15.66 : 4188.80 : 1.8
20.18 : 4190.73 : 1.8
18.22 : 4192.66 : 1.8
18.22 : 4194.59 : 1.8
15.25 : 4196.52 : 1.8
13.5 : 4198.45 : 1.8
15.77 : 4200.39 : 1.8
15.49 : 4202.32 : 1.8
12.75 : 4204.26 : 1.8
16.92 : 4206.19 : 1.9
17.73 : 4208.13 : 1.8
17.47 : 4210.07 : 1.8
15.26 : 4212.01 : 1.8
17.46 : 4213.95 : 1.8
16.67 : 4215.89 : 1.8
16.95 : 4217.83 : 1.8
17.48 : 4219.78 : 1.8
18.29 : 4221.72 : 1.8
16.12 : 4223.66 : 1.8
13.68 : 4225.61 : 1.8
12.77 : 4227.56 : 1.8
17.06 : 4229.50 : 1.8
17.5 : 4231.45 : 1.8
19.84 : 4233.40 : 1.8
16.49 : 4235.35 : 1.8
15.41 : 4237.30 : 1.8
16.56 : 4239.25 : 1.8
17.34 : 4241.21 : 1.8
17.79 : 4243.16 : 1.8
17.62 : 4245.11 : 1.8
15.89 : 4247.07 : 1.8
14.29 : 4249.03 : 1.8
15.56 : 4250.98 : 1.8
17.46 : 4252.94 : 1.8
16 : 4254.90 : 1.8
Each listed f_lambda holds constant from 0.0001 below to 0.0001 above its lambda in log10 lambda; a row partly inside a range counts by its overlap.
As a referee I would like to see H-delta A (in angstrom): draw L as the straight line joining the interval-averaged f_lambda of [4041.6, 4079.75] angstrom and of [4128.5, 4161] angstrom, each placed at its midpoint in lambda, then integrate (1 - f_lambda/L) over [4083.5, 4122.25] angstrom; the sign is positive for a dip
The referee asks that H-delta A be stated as 4.3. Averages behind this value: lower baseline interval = 15.3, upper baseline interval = 16.5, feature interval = 14.2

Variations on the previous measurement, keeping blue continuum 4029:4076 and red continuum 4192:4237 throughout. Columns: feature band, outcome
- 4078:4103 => 3.2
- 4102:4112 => 1.8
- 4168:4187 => 0.4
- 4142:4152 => -0.7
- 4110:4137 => 0.9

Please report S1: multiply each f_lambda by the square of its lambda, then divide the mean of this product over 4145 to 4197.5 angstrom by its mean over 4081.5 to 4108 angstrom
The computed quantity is 1.3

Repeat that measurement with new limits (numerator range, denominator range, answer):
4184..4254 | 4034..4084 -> 1.16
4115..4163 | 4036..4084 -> 1.09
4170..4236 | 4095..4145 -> 1.16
